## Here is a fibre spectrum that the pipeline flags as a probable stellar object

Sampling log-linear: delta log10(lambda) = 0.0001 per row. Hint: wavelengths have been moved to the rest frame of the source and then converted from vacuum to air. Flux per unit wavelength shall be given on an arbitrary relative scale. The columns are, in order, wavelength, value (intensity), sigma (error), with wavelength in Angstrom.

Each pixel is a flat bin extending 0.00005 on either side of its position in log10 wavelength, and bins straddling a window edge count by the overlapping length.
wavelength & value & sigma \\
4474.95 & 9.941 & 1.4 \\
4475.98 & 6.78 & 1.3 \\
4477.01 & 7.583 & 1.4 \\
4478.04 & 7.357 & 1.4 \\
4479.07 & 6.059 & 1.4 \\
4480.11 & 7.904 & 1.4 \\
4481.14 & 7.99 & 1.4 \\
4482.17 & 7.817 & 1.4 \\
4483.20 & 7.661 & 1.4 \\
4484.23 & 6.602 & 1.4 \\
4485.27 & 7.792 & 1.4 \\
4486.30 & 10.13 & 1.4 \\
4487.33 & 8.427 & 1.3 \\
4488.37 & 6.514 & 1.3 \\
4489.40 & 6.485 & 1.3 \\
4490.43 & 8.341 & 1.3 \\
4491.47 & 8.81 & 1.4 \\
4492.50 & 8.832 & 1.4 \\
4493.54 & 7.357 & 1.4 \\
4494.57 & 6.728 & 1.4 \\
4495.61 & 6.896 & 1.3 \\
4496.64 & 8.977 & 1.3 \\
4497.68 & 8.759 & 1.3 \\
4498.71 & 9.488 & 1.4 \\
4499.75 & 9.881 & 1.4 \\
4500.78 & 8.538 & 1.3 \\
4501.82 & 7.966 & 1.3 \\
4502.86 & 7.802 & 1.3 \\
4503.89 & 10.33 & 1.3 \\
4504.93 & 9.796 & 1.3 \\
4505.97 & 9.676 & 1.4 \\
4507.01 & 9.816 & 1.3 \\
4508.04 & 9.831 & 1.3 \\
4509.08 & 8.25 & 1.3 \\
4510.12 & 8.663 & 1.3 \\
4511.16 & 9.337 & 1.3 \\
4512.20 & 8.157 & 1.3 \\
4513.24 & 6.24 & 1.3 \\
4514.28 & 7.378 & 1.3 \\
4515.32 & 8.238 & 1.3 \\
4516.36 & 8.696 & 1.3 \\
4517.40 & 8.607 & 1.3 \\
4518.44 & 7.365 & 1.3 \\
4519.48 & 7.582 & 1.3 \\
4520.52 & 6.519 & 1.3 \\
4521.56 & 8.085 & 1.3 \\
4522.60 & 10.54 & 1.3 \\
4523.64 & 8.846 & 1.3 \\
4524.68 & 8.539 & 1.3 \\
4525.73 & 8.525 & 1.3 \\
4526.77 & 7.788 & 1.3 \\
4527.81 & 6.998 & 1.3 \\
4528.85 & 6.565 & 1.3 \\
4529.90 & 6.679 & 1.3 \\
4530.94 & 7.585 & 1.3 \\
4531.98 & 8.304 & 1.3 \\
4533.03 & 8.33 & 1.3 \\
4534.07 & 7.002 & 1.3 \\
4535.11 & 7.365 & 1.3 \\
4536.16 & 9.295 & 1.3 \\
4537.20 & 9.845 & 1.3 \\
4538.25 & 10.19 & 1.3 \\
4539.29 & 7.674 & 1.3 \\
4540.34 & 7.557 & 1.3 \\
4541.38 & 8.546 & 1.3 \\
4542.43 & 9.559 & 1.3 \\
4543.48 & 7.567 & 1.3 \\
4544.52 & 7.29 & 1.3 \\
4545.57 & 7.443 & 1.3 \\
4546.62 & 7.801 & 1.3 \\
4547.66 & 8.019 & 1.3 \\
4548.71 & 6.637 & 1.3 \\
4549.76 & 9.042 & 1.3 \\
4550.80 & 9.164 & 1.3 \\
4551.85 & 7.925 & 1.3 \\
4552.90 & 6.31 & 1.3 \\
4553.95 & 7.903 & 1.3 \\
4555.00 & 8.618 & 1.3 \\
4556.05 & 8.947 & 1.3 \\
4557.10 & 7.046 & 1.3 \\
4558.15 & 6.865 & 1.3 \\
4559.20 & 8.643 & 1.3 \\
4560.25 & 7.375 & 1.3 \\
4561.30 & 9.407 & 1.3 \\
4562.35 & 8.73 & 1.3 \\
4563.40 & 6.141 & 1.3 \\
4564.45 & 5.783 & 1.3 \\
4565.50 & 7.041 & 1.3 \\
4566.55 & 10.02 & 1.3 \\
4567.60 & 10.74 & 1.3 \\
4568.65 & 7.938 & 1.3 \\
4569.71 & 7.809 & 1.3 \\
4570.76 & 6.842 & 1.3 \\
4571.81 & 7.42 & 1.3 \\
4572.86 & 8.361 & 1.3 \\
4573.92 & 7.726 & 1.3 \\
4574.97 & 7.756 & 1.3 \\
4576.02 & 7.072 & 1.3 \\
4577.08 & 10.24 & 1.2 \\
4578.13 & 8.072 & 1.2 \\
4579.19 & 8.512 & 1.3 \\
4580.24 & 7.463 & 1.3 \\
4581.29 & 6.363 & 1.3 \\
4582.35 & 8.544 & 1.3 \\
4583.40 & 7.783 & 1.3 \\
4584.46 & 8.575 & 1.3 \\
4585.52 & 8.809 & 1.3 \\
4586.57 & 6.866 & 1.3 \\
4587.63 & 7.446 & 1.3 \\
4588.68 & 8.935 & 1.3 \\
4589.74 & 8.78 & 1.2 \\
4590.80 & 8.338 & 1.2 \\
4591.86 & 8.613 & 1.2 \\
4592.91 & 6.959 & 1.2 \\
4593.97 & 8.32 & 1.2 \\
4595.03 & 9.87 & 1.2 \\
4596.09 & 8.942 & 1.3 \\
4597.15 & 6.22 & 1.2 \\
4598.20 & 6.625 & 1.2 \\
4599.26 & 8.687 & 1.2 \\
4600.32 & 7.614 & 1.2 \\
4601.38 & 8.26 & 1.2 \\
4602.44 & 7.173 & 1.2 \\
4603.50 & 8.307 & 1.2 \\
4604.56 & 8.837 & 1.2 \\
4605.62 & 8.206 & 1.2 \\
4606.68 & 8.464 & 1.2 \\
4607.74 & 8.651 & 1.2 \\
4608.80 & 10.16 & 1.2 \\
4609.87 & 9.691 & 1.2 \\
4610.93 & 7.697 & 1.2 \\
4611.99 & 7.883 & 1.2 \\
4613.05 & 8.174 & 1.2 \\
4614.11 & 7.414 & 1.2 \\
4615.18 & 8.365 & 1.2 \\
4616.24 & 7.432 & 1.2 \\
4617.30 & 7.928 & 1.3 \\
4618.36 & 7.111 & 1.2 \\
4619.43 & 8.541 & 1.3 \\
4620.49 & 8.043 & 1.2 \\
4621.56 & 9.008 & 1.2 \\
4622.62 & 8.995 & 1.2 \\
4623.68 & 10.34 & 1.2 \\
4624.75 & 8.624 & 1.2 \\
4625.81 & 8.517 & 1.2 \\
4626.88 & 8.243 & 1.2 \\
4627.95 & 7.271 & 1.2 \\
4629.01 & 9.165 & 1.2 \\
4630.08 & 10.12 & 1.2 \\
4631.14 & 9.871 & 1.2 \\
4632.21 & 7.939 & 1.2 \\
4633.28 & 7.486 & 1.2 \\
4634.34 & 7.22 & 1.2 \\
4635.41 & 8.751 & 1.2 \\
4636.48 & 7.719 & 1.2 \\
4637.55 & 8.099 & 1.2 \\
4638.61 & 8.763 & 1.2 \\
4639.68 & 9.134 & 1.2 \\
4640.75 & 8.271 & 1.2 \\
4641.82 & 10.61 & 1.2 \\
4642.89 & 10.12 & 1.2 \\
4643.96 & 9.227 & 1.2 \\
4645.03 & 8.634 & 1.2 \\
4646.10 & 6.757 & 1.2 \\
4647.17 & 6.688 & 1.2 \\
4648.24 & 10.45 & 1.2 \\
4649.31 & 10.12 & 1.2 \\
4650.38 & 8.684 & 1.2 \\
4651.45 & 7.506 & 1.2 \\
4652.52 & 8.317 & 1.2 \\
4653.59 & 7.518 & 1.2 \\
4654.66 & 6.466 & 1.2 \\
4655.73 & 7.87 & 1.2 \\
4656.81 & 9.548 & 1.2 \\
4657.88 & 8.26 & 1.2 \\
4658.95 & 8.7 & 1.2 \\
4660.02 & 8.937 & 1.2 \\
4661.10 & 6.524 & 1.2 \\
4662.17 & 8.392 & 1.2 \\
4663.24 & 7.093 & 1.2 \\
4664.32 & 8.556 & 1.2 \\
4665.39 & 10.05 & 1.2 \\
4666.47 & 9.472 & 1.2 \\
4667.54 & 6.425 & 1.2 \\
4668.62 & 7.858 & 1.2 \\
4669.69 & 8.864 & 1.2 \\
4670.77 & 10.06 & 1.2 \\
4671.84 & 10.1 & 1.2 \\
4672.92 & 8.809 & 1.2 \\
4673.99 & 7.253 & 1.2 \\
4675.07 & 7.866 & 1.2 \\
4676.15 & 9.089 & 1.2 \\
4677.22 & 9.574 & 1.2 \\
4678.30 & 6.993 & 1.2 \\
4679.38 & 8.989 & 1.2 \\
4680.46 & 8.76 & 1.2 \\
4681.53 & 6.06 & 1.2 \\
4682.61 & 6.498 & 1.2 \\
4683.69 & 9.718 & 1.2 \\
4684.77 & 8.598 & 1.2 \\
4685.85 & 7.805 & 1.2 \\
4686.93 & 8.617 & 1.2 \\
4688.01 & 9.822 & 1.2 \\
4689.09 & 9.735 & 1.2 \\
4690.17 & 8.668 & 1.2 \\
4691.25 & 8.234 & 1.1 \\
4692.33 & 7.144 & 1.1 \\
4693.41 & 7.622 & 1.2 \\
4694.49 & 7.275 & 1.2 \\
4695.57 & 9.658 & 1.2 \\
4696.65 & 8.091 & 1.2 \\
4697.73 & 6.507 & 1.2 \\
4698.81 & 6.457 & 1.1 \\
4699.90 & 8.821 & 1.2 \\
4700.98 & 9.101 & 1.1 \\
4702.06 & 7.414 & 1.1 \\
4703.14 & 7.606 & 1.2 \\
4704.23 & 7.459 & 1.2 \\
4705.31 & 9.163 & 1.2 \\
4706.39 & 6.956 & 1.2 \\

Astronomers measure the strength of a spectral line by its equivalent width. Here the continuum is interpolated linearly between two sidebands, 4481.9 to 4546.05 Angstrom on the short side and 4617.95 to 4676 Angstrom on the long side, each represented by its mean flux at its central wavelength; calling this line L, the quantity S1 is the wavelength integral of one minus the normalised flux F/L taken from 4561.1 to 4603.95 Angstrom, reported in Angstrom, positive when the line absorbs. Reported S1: 1.83 Angstrom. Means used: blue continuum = 8.23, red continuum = 8.5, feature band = 8.02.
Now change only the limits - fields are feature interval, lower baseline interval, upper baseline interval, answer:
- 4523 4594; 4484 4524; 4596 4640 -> 2.8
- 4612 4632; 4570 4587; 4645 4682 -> -0.9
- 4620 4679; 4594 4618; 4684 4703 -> -2.3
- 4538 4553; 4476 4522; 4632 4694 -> 0.3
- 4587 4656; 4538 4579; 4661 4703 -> -1.8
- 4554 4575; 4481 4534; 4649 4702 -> 0.7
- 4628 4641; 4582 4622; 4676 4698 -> -0.5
